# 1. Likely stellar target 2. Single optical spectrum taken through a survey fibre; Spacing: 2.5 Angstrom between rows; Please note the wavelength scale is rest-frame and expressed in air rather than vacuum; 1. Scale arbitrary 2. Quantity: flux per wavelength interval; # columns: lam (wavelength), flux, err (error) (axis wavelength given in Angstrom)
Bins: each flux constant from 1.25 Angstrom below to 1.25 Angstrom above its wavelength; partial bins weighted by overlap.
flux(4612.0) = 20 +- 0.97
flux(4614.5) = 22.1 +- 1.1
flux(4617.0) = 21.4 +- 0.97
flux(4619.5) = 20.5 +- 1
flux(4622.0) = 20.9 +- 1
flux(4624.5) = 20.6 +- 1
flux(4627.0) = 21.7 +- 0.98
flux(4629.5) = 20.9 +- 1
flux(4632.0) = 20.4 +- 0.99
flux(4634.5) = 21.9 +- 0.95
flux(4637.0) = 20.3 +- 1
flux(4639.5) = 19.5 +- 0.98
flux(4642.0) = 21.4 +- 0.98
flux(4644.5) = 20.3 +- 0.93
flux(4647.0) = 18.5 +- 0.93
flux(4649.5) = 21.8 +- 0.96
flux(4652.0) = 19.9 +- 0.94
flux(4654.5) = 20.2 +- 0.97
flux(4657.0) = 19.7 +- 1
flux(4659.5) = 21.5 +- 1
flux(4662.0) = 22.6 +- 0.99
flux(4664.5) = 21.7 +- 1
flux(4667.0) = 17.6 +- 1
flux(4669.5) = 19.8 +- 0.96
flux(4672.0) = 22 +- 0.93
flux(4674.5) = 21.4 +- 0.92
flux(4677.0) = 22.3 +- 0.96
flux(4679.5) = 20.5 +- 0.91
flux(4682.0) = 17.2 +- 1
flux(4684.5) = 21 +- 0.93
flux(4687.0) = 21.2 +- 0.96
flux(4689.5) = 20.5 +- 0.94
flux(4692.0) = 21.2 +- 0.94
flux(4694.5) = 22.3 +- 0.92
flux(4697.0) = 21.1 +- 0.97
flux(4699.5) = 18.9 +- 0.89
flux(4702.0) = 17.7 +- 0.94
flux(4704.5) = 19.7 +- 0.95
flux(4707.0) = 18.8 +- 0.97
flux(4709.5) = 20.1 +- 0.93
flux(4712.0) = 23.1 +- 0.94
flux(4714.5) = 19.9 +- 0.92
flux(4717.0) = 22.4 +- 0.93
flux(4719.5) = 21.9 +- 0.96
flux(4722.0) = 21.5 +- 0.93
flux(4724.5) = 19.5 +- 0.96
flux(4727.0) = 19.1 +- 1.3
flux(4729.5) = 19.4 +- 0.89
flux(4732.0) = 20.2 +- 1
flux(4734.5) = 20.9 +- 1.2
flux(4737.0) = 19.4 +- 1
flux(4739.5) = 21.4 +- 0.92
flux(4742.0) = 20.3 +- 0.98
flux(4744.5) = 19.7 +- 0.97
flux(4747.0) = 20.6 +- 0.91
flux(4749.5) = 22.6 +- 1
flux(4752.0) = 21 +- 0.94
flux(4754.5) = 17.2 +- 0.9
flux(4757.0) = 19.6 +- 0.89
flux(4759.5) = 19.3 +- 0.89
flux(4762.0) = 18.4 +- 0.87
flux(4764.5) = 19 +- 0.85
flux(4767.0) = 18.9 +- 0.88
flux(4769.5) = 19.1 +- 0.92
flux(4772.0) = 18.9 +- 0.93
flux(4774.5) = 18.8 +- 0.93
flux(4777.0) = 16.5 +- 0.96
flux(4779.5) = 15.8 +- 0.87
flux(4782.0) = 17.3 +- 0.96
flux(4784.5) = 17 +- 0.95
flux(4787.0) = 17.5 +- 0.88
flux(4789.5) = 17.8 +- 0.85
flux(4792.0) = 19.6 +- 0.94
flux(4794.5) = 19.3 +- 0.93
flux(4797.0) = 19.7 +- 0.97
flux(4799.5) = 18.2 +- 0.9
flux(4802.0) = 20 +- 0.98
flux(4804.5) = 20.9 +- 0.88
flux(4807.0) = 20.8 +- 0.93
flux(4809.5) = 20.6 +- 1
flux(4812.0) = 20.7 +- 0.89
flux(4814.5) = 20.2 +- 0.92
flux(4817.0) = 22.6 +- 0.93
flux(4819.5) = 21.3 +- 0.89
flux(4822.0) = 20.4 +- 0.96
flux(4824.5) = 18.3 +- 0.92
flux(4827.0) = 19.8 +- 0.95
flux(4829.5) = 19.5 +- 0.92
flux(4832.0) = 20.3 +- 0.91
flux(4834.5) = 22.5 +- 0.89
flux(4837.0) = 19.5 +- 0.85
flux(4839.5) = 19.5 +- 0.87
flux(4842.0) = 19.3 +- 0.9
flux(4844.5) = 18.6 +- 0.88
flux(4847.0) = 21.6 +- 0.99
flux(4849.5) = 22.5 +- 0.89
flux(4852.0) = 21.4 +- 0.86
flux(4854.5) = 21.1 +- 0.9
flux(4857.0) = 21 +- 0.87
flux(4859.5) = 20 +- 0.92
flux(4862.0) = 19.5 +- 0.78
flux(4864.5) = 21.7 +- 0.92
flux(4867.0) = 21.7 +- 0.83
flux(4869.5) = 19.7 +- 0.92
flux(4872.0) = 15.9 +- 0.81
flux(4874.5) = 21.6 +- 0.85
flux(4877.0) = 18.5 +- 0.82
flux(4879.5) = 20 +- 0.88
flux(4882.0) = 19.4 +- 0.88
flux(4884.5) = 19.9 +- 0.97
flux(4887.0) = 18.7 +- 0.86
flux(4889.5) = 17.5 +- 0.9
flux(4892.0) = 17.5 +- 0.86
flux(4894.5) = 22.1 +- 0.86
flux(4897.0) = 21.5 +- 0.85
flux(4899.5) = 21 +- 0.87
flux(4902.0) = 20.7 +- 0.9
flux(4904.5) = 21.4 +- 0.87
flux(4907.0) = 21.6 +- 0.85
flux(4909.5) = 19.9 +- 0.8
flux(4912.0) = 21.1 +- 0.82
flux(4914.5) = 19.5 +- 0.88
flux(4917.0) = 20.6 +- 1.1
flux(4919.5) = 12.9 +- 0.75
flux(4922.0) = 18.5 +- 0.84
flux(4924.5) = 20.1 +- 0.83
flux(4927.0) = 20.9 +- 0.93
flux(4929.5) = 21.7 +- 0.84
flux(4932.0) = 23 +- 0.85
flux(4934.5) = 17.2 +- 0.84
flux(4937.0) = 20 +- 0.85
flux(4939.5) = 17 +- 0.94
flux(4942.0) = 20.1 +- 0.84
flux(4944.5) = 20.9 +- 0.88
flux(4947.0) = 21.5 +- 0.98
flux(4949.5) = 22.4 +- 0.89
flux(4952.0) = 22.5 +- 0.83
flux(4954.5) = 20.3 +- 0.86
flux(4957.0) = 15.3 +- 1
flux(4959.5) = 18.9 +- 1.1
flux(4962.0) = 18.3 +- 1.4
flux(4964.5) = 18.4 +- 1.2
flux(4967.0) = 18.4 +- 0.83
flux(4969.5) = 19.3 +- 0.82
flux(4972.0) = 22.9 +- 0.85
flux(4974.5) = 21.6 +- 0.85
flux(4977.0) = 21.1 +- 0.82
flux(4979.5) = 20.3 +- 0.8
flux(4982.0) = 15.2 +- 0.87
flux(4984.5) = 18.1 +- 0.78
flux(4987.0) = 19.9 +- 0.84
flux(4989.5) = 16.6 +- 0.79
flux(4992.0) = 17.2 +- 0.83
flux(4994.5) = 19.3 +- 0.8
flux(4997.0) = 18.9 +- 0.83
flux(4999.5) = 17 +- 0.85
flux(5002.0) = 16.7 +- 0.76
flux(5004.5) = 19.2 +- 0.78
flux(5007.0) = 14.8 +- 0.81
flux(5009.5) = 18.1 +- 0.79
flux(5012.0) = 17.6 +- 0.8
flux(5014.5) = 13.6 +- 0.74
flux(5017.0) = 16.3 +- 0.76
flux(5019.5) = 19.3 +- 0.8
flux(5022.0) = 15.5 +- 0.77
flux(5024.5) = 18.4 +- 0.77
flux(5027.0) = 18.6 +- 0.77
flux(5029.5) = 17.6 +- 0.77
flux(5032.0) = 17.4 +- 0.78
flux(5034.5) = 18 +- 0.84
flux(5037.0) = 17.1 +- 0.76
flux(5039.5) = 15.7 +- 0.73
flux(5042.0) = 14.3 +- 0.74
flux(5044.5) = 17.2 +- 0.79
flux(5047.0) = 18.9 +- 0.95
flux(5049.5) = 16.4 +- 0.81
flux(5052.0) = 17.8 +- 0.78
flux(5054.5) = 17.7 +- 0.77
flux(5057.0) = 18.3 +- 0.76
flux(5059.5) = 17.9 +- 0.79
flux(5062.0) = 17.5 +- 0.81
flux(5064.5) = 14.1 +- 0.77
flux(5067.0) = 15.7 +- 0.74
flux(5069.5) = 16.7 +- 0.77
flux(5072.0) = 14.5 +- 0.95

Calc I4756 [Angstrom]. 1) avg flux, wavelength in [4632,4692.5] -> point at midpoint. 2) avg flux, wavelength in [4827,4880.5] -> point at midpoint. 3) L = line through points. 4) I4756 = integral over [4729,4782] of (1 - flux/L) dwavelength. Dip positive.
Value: 2.8 Angstrom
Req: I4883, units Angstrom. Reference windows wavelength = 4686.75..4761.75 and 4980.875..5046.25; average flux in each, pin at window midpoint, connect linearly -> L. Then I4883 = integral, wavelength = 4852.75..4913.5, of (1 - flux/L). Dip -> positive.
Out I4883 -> -4.9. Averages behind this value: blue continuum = 20.3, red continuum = 17.2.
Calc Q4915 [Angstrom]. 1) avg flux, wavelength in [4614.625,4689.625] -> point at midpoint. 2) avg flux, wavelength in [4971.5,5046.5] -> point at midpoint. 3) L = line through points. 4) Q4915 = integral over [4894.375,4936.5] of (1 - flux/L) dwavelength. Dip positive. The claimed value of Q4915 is -3.8 Angstrom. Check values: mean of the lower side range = 20.7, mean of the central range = 20.2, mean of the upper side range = 17.7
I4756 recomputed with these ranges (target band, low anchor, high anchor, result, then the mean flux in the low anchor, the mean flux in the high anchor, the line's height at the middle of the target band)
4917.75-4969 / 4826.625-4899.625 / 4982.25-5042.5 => -2.3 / 20.1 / 17.3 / 18.6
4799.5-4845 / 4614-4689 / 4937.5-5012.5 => -1.1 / 20.7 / 19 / 19.8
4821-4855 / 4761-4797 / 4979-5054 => -4.4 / 18.2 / 17.3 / 18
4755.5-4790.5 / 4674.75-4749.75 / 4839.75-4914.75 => 3.8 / 20.5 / 20.2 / 20.4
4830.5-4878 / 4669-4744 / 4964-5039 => -2.6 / 20.5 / 18.1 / 19.3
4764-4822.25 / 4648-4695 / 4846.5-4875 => 4.1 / 20.7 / 20.6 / 20.6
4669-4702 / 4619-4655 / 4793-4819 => -0.2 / 20.6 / 20.3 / 20.5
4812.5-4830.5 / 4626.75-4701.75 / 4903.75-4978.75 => -0.1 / 20.6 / 19.9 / 20.2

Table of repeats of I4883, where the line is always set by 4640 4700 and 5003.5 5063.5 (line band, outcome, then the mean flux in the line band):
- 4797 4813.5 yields -0.7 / 20.2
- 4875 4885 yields -0.5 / 19.6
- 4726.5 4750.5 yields -0.5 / 20.4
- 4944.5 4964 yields -2.1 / 19.9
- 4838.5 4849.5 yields -0.6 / 20.1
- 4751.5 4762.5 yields 0.4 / 19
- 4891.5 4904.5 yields -1.7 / 20.8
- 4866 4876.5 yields -0.5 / 19.6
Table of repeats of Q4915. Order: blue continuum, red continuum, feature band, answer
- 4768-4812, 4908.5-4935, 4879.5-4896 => 0.1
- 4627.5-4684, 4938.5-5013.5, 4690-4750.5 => -0.8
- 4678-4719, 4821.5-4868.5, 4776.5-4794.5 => 2.5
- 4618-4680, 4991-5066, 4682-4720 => -0.5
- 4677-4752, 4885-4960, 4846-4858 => -0.9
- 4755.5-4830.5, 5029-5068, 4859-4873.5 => -1.0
